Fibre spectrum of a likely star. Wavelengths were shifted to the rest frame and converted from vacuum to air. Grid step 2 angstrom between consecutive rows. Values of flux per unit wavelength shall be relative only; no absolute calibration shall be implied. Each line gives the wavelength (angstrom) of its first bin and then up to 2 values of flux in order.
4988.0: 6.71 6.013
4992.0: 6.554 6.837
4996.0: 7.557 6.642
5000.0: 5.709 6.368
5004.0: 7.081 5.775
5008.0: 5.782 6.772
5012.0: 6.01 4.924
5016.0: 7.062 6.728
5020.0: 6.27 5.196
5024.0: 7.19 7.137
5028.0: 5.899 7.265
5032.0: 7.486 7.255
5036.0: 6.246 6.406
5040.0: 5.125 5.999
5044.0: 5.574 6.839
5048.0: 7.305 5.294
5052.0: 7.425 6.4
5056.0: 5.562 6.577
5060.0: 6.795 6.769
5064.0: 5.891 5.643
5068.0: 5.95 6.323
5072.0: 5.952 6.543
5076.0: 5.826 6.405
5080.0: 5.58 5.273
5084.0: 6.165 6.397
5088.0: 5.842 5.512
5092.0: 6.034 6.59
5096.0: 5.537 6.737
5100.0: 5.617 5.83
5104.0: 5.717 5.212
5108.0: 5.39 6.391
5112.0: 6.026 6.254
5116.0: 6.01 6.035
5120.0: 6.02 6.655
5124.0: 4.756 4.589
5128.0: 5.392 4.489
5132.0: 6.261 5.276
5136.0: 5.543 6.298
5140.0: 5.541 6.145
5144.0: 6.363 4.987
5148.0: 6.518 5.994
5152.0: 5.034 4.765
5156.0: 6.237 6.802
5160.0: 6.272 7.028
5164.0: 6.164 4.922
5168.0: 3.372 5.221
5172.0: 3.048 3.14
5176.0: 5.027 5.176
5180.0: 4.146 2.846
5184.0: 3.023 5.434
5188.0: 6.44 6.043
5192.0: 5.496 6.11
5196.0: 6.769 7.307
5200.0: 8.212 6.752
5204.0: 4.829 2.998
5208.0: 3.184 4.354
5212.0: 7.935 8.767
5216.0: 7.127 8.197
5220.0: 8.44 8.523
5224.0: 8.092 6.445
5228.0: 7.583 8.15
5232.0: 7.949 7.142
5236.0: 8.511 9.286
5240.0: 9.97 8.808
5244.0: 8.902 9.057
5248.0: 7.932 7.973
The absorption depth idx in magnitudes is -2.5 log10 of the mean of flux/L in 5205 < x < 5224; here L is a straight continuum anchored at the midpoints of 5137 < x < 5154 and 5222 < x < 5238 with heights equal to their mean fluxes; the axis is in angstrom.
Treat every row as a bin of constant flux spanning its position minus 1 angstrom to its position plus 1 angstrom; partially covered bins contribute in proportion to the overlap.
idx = 0.12 mag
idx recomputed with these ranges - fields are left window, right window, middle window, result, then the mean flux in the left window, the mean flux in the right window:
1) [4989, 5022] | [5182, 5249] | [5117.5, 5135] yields 0.223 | 6.34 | 7.02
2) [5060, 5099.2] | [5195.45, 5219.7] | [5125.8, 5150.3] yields 0.102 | 6.07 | 6.42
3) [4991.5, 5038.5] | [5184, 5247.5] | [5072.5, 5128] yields 0.153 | 6.51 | 7.13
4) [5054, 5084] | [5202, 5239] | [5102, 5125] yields 0.093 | 6.09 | 7.08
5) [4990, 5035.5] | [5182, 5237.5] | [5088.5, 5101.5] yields 0.097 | 6.51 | 6.61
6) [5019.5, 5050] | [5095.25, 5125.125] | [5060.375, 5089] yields 0.016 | 6.44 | 5.88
